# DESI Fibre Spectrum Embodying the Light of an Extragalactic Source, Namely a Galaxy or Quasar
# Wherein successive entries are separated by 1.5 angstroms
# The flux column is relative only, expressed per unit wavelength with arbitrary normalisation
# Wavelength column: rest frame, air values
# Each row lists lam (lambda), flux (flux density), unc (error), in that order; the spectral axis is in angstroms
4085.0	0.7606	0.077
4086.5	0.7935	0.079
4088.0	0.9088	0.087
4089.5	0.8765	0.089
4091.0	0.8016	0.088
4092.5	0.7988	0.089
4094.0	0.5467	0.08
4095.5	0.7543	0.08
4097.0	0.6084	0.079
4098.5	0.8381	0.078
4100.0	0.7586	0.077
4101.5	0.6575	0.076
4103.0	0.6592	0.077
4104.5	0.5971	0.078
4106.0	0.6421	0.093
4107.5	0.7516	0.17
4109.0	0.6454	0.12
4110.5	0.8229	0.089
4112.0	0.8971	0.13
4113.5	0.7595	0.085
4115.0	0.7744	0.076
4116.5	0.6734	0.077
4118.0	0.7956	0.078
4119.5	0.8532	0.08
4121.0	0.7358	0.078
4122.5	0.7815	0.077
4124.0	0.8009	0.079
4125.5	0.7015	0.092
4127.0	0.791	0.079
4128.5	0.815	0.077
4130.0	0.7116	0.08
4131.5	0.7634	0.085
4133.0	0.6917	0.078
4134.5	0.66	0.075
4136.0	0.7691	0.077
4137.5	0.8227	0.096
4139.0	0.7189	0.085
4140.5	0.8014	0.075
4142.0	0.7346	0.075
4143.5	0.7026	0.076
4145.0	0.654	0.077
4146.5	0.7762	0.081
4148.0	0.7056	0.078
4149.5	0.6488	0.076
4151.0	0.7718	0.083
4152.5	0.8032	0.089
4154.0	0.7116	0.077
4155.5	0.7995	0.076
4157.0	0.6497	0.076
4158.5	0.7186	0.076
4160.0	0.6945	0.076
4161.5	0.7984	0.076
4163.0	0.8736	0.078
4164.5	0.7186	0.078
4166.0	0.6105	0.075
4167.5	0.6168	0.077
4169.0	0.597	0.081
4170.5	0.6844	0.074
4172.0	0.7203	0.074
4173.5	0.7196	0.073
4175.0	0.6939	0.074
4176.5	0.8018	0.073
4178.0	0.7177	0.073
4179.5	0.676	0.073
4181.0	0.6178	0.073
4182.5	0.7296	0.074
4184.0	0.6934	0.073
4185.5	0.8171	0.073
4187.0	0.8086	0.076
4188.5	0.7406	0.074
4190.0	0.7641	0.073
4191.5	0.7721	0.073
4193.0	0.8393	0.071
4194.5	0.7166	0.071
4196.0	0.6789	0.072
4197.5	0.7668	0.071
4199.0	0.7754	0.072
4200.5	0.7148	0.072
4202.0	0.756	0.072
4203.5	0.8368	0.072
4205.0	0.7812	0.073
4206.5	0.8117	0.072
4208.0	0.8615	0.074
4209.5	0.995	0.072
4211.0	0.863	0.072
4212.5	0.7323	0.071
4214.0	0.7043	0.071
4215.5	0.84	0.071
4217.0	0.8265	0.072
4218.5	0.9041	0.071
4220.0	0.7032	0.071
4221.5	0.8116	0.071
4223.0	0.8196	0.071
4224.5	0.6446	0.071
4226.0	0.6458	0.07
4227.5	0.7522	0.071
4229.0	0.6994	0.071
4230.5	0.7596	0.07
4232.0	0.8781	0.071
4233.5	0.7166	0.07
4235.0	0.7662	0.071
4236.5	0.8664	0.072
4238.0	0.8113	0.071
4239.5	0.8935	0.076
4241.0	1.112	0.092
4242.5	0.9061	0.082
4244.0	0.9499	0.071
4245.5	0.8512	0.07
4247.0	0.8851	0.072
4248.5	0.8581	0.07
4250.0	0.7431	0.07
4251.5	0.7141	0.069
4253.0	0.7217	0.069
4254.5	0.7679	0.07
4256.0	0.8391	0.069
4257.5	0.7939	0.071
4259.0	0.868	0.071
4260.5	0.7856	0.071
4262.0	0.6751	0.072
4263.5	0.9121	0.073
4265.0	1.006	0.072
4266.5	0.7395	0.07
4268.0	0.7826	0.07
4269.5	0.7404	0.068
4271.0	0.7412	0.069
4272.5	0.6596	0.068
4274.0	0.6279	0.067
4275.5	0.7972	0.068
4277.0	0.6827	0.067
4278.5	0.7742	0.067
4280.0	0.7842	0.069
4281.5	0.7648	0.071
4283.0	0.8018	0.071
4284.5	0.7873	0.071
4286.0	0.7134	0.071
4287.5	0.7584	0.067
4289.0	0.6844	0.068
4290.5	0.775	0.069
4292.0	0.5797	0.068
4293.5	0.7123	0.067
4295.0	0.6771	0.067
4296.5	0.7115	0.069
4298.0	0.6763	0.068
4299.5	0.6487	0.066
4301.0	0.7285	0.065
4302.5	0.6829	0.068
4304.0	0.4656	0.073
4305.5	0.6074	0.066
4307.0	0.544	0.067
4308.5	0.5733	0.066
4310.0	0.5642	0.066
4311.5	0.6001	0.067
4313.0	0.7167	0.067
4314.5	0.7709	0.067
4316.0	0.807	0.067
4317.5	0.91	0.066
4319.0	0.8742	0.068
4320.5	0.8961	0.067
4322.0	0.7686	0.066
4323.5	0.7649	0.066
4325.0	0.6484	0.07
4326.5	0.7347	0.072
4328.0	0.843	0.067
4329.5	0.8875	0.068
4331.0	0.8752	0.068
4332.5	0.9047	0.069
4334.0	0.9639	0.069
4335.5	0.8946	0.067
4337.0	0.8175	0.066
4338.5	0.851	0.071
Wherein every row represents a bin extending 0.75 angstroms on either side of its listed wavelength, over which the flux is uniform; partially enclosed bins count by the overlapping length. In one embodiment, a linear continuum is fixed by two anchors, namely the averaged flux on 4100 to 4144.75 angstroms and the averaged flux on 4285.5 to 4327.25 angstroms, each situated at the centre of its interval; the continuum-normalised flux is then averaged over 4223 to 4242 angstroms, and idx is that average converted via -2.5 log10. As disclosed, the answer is -0.12 mag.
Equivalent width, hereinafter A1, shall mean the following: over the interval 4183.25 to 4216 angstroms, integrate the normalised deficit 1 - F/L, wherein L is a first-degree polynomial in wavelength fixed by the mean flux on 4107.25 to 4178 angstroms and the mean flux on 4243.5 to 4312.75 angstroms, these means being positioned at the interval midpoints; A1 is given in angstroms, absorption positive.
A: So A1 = -2.1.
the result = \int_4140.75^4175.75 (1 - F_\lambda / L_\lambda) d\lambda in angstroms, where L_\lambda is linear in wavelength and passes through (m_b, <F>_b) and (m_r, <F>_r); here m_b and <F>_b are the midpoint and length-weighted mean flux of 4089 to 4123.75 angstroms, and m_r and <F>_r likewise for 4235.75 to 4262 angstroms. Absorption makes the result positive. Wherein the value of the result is 2.8 angstroms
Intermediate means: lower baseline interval 0.74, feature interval 0.714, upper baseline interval 0.84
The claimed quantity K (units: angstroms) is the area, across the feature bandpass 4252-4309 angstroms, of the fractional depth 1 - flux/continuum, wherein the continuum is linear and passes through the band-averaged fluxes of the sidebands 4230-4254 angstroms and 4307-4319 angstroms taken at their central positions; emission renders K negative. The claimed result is 3.13 angstroms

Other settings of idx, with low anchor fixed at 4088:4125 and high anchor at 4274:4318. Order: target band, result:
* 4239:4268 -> -0.186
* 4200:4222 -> -0.130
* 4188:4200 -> -0.048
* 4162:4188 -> 0.024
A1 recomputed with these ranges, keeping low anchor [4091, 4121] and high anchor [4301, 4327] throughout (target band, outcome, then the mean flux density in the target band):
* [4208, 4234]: -2.6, 0.785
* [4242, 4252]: -1.9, 0.846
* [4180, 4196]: -0.6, 0.745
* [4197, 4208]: -1.0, 0.783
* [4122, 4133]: -0.5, 0.761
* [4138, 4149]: 0.0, 0.728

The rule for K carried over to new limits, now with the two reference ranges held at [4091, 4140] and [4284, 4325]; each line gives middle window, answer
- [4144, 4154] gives 0.1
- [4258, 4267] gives -1.5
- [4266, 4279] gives -0.3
